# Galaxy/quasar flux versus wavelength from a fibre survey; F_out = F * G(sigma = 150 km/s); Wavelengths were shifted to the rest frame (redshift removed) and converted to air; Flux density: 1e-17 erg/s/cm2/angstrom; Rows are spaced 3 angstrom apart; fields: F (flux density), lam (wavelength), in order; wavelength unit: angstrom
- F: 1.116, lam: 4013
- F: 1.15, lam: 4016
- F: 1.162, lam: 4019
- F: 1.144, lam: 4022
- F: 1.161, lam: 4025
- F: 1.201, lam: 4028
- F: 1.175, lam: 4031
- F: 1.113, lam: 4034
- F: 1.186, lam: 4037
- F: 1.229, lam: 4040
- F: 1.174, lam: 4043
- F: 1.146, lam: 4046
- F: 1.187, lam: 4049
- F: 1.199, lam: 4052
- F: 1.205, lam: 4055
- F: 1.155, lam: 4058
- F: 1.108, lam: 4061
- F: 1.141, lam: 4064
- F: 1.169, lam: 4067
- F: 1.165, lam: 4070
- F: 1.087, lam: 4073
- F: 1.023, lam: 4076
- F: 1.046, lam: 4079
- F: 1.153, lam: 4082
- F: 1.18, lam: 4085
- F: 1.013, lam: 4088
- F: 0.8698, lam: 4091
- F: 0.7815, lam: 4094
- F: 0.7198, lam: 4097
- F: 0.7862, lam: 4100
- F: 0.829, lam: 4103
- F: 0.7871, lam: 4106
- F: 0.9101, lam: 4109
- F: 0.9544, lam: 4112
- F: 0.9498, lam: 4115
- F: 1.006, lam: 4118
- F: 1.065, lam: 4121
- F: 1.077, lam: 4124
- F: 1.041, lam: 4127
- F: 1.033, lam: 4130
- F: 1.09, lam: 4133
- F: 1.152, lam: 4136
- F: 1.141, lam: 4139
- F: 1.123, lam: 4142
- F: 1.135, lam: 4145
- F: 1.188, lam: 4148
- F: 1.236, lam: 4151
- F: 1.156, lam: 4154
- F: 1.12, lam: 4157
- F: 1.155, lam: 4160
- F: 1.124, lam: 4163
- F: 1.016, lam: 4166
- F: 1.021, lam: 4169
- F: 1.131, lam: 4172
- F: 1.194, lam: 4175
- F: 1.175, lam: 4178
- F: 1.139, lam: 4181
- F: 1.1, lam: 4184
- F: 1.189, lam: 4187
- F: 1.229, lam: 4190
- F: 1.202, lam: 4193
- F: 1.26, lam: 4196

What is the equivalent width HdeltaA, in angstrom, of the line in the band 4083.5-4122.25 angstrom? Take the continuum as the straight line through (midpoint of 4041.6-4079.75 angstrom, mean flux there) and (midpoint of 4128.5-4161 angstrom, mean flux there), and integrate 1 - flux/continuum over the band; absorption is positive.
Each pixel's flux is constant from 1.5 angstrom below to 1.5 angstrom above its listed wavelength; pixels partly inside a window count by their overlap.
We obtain 7.8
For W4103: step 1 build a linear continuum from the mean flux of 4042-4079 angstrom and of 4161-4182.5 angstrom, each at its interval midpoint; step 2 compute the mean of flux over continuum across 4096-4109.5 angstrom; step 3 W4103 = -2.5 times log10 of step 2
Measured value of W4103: 0.37 mag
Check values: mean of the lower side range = 1.14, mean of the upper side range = 1.12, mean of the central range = 0.802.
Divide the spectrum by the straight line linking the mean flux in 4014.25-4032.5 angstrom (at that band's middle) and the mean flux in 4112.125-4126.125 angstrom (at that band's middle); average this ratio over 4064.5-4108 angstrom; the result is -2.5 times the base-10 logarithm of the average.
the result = 0.10 mag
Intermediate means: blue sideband 1.16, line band 0.975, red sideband 1.02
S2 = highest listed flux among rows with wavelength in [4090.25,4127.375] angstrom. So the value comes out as 1.077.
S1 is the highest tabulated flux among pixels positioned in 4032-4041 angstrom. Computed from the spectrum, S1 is 1.229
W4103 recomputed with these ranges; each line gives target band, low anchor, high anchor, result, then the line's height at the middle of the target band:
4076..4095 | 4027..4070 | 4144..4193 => 0.148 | 1.16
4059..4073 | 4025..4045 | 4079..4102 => -0.098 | 1.04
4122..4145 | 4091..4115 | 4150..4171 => -0.117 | 0.984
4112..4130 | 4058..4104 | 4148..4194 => 0.052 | 1.07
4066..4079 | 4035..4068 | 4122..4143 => 0.048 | 1.15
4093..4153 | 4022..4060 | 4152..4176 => 0.133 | 1.14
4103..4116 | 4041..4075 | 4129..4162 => 0.275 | 1.15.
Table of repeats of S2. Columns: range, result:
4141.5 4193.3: 1.236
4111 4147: 1.152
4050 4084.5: 1.205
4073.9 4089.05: 1.18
